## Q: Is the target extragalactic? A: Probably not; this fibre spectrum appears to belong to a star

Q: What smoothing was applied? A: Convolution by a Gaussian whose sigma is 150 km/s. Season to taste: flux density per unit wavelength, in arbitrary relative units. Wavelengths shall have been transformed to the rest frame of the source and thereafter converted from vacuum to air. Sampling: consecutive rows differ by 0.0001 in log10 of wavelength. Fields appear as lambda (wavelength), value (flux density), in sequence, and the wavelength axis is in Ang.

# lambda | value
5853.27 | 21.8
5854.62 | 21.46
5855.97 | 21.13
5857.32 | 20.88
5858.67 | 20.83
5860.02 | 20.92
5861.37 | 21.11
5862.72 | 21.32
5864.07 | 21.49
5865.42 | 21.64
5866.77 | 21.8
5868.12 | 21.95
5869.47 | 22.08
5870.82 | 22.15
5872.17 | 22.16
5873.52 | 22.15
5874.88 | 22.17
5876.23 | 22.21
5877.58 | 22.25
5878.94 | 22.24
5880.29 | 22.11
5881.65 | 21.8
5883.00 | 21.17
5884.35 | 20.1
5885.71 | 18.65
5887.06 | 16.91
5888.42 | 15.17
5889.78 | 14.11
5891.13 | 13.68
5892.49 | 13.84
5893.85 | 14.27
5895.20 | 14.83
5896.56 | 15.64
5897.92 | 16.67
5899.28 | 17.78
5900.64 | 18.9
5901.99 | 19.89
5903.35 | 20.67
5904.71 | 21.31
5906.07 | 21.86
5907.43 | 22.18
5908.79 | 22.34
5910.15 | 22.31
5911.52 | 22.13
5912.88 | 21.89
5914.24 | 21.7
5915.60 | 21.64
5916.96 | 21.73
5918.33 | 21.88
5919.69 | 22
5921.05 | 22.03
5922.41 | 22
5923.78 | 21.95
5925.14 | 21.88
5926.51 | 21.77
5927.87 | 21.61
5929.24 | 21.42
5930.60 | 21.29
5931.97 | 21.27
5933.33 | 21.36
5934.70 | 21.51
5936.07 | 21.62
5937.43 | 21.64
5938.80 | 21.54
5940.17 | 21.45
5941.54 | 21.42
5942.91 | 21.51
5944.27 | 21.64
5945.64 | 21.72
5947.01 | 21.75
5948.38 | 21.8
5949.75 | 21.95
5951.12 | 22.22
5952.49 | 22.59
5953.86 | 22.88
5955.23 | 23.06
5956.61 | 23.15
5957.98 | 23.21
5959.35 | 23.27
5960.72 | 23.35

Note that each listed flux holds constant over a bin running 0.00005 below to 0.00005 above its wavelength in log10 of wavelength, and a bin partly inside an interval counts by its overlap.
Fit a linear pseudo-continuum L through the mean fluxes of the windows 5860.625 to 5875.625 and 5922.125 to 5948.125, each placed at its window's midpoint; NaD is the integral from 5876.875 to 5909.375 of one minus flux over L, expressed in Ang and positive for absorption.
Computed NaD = 4.6 Ang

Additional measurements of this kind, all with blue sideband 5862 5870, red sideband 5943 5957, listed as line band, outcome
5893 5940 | 2.8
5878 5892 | 2.1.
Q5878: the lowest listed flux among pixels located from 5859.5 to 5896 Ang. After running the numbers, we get 13.68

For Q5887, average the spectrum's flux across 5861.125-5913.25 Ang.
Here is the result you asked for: 19.9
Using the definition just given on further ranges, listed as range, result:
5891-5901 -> 15.7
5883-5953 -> 20.3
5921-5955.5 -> 21.8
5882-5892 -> 17.2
